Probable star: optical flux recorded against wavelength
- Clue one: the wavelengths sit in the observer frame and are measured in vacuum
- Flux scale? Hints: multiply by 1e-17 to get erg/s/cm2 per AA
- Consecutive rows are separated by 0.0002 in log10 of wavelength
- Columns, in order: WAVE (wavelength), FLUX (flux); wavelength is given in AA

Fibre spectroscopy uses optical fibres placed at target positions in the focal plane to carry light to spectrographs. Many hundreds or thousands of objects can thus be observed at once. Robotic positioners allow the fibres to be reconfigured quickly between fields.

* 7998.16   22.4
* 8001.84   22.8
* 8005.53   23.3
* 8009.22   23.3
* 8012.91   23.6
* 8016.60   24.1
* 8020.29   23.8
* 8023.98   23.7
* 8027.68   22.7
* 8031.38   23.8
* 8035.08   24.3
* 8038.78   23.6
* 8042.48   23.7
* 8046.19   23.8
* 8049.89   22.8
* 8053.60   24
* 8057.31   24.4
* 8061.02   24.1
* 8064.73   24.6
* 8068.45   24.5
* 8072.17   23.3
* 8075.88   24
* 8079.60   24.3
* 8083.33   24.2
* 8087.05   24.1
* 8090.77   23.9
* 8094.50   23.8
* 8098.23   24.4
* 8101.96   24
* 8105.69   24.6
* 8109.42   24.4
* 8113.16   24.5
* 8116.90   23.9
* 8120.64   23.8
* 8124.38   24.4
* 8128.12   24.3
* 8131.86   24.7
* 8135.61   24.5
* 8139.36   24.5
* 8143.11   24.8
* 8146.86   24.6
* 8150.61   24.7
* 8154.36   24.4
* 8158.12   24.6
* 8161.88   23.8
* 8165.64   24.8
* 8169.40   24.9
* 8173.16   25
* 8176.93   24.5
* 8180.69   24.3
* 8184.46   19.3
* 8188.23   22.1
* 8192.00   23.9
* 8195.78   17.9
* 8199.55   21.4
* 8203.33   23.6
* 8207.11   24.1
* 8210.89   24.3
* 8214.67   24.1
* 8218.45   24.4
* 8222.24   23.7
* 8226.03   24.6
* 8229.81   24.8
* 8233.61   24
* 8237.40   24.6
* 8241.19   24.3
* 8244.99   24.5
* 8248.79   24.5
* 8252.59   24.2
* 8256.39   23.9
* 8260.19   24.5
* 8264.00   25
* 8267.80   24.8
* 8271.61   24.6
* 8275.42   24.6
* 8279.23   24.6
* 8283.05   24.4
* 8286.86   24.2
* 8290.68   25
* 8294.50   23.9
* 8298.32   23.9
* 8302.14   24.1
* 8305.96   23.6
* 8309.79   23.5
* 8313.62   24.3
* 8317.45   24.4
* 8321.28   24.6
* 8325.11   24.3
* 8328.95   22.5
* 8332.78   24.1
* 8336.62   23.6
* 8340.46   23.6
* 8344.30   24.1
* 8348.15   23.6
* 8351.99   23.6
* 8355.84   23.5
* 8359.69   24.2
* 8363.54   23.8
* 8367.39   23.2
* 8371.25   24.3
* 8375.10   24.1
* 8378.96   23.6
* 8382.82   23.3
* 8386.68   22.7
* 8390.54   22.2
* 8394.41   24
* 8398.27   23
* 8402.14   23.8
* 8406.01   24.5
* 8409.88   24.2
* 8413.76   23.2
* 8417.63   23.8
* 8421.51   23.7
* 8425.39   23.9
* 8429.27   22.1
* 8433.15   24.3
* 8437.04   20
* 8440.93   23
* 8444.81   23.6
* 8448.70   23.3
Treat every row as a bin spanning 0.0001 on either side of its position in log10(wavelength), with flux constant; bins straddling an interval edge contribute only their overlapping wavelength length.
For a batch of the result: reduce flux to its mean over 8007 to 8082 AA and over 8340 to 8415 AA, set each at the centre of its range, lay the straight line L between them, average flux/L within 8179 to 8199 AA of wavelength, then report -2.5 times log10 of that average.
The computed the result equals 0.109 mag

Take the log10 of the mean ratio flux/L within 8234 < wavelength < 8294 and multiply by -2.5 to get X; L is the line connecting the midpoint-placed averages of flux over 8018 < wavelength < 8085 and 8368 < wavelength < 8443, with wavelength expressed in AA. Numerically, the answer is -0.04 mag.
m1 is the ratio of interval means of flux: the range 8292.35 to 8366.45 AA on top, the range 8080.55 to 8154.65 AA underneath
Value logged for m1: 0.98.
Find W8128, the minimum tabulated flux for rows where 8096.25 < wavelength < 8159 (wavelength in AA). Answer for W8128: 23.8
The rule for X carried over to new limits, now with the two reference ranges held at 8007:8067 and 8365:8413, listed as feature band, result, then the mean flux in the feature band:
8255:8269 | -0.04 mag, 24.6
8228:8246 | -0.03 mag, 24.4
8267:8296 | -0.04 mag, 24.5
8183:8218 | 0.06 mag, 22.4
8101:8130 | -0.02 mag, 24.2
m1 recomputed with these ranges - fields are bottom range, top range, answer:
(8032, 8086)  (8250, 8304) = 1.02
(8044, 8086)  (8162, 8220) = 0.97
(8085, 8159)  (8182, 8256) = 0.96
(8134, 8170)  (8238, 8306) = 0.99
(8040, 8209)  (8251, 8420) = 1.00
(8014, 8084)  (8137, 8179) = 1.03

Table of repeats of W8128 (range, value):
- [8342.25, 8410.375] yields 22.2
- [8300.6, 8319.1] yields 23.5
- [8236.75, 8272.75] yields 23.9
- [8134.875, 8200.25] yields 17.9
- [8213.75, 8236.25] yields 23.7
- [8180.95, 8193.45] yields 19.3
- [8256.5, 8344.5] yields 22.5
